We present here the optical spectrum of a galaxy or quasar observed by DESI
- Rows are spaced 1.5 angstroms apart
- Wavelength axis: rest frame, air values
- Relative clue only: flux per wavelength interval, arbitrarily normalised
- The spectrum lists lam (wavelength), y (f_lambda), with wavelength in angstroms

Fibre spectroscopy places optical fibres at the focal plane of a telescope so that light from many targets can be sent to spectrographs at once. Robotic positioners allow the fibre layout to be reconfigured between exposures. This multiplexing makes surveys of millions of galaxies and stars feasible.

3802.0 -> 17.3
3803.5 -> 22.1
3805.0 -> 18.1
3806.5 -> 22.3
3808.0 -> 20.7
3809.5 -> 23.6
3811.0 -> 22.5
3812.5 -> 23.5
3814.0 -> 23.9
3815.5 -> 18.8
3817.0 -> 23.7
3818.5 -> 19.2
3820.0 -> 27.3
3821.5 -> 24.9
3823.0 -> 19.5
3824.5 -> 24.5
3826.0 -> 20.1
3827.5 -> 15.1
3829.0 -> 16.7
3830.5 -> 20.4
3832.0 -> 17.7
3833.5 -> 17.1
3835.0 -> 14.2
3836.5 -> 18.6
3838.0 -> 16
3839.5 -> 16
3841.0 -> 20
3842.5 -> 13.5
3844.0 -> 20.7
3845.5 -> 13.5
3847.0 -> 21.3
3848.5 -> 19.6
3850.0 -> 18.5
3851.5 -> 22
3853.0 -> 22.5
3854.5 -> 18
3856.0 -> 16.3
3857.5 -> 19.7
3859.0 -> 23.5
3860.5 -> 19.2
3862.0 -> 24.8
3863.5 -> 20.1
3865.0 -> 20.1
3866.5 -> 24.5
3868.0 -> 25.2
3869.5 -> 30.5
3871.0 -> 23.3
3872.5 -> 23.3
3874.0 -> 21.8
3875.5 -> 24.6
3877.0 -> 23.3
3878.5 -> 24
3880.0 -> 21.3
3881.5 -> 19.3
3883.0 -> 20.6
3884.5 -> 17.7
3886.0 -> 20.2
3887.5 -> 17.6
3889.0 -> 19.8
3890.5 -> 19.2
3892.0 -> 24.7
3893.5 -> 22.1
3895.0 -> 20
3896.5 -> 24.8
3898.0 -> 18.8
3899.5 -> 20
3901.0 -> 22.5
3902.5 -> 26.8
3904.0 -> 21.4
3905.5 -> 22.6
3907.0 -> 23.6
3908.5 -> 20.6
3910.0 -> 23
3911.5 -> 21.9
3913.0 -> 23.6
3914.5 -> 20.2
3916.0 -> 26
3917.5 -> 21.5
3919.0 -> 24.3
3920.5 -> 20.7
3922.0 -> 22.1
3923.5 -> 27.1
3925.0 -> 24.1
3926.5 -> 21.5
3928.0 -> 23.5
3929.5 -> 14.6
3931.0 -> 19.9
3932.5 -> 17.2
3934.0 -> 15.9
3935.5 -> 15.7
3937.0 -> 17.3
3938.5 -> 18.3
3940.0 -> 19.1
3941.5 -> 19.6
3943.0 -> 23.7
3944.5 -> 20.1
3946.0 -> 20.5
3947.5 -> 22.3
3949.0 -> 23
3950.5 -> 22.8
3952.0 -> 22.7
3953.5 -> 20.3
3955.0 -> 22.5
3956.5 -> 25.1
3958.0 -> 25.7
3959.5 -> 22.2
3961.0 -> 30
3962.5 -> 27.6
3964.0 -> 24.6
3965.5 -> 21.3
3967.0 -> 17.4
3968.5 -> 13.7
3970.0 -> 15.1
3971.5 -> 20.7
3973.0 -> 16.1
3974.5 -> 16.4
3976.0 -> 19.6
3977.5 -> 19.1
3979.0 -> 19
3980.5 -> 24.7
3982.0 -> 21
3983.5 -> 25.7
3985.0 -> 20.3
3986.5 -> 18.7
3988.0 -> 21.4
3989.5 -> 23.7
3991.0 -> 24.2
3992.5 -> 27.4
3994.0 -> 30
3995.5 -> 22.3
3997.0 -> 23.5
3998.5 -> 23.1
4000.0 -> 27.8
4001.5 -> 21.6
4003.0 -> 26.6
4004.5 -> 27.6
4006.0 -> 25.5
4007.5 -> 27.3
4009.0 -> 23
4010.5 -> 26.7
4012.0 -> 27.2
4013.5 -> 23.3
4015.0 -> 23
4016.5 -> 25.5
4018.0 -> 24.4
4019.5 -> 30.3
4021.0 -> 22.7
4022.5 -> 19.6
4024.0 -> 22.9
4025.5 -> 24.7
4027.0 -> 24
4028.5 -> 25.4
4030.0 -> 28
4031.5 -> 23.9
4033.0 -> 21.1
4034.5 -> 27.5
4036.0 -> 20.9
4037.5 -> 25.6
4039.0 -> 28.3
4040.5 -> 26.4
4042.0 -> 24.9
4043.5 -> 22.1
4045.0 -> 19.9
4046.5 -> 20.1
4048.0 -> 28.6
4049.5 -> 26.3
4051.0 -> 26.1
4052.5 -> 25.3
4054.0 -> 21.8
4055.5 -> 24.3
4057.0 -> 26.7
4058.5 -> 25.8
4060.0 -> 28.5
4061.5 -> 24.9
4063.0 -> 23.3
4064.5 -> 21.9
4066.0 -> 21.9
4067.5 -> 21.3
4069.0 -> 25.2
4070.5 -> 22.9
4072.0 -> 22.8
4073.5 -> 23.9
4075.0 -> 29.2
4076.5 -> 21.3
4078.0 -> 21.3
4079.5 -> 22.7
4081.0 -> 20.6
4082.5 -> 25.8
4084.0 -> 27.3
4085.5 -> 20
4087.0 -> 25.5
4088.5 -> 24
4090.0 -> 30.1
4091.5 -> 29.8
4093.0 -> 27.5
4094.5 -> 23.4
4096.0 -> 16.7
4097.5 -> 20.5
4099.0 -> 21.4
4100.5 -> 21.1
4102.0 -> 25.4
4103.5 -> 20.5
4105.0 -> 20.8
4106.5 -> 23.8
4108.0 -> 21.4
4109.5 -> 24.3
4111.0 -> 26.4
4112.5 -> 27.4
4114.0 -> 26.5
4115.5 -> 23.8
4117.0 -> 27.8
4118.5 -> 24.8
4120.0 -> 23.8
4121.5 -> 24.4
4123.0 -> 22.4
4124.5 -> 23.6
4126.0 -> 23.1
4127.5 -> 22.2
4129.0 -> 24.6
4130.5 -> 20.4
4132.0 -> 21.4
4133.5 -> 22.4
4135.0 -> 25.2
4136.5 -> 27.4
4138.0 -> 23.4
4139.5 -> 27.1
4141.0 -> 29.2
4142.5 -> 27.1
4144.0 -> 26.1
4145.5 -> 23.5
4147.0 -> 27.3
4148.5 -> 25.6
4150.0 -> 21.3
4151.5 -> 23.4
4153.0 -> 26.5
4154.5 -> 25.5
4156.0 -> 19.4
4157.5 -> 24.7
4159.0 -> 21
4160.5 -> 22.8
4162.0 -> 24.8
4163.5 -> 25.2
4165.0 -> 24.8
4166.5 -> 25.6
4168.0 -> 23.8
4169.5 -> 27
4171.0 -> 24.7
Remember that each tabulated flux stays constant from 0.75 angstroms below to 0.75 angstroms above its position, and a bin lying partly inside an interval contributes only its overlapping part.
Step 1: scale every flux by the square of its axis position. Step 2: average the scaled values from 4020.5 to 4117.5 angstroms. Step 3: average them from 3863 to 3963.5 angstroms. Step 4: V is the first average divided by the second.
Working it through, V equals 1.19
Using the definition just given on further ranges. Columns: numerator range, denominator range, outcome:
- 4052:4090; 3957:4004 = 1.13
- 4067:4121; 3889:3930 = 1.18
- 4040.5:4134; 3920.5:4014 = 1.15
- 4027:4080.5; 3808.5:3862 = 1.37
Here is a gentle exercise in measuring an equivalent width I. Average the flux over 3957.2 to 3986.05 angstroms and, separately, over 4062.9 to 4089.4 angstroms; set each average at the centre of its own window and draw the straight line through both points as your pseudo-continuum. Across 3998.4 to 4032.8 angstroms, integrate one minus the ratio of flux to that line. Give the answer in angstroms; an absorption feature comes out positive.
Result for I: -4.5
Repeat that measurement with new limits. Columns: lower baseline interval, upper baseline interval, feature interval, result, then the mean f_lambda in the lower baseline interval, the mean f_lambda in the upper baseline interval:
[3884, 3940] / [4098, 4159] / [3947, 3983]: 0.70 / 21.1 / 24.1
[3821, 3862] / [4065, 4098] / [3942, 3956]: -0.59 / 18.9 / 23.8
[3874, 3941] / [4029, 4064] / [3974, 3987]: 1.39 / 21.2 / 24.8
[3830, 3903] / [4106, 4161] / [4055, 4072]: -0.59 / 20.6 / 24.4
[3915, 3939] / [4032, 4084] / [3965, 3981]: 2.59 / 20.6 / 24.1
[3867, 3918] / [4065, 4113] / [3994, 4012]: -1.79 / 22.2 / 23.6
